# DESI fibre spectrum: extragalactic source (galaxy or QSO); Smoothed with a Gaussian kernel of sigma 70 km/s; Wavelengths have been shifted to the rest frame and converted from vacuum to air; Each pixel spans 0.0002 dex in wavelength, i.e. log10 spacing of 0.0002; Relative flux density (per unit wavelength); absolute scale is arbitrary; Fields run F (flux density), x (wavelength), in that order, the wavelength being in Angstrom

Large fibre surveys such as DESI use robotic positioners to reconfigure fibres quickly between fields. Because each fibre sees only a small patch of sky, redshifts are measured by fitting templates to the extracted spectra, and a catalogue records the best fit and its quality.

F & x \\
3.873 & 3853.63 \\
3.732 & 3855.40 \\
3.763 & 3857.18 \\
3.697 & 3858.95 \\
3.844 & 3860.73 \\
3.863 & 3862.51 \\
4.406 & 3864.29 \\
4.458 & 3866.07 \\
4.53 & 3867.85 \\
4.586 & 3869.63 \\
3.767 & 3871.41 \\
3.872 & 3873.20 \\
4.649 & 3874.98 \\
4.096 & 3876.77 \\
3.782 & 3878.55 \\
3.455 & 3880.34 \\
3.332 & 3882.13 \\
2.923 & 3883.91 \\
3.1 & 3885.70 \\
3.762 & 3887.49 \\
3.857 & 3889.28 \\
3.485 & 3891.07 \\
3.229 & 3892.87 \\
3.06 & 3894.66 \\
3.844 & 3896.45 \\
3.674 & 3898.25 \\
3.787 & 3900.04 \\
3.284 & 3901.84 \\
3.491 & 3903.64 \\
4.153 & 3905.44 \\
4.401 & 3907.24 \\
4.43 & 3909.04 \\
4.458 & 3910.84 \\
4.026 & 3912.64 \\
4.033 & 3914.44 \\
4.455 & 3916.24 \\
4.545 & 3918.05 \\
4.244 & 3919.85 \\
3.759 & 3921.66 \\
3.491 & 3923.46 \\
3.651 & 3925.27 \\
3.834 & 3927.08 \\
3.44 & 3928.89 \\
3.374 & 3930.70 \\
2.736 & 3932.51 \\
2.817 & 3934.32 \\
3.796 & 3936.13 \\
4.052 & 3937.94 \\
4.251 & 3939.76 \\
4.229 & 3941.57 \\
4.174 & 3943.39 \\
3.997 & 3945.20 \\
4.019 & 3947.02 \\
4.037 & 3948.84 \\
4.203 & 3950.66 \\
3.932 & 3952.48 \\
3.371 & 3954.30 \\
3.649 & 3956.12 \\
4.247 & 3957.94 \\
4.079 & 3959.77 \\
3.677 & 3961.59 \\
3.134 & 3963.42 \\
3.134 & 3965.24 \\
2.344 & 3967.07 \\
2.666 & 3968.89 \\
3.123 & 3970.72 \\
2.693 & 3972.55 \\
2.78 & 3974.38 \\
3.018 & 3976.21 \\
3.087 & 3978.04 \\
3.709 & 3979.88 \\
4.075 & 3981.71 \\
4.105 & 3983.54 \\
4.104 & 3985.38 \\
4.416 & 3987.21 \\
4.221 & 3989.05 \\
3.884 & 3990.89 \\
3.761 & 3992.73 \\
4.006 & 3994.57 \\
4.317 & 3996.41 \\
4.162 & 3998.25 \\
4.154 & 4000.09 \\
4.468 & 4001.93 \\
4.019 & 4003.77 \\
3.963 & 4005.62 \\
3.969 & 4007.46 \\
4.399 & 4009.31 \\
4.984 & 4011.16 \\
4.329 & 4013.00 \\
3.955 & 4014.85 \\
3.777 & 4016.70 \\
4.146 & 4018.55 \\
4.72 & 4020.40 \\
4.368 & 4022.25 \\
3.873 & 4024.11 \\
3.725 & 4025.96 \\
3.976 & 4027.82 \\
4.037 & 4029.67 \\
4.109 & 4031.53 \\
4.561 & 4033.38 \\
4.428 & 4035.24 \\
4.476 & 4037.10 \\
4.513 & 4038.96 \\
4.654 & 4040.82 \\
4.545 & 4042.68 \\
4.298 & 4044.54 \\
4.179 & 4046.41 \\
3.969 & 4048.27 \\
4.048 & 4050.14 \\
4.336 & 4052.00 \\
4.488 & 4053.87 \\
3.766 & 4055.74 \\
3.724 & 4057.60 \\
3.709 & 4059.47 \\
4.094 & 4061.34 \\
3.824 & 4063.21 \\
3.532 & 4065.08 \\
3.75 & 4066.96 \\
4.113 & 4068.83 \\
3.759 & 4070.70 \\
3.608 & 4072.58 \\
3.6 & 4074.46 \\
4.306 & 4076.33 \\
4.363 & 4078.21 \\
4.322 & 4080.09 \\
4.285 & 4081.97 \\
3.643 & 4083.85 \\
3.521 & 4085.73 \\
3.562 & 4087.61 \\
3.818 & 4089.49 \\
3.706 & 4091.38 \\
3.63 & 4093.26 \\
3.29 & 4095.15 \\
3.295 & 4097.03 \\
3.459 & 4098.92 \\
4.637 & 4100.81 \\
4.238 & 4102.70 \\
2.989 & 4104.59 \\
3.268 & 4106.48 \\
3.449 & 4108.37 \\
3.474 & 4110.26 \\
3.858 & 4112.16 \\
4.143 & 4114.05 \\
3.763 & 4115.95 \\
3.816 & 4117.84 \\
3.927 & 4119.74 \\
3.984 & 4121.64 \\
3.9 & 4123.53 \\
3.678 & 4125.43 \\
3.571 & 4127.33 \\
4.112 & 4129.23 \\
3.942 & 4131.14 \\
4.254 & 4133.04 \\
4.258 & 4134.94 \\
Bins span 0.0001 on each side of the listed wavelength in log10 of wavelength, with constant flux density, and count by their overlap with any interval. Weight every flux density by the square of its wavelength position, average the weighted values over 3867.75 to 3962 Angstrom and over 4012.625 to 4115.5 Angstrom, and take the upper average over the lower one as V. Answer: 1.1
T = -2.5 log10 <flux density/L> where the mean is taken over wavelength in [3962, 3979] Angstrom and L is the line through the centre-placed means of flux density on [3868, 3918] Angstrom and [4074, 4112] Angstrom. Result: 0.29 mag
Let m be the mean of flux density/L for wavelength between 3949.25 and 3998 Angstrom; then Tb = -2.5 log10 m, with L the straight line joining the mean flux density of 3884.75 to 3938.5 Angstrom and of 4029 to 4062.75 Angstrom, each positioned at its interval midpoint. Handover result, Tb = 0.10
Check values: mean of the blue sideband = 3.74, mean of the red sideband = 4.21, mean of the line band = 3.62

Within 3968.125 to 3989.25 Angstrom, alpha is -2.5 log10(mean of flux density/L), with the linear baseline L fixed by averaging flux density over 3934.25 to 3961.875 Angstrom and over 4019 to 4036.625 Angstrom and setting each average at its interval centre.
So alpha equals 0.16 mag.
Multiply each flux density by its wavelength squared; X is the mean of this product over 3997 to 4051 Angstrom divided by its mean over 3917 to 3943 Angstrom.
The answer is 1.19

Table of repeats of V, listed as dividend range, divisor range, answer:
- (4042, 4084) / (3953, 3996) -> 1.18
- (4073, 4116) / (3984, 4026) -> 0.94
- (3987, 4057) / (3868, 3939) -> 1.18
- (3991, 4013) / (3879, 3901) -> 1.28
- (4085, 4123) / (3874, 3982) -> 1.10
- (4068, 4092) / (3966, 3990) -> 1.20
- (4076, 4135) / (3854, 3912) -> 1.11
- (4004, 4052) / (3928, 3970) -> 1.22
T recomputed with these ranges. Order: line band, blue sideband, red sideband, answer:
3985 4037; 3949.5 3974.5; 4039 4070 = -0.12 mag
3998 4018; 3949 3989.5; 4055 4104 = -0.16 mag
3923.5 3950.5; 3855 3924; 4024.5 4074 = 0.05 mag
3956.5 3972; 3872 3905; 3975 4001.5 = 0.17 mag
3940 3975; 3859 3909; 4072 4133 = 0.07 mag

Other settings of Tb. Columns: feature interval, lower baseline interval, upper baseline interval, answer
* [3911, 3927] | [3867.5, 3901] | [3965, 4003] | -0.098 mag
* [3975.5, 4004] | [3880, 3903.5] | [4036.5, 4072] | -0.040 mag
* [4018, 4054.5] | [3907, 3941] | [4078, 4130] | -0.125 mag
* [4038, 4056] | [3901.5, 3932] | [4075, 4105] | -0.118 mag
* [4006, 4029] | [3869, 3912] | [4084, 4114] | -0.137 mag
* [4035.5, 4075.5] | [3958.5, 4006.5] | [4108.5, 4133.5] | -0.080 mag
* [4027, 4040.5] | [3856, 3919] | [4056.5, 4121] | -0.137 mag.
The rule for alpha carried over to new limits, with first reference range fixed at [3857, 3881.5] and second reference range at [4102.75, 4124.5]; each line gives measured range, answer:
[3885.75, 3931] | 0.05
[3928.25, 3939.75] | 0.15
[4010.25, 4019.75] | -0.11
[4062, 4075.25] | 0.01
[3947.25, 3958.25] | 0.01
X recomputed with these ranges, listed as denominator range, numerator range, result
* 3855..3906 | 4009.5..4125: 1.16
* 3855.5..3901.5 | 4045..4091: 1.14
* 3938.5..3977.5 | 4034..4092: 1.20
